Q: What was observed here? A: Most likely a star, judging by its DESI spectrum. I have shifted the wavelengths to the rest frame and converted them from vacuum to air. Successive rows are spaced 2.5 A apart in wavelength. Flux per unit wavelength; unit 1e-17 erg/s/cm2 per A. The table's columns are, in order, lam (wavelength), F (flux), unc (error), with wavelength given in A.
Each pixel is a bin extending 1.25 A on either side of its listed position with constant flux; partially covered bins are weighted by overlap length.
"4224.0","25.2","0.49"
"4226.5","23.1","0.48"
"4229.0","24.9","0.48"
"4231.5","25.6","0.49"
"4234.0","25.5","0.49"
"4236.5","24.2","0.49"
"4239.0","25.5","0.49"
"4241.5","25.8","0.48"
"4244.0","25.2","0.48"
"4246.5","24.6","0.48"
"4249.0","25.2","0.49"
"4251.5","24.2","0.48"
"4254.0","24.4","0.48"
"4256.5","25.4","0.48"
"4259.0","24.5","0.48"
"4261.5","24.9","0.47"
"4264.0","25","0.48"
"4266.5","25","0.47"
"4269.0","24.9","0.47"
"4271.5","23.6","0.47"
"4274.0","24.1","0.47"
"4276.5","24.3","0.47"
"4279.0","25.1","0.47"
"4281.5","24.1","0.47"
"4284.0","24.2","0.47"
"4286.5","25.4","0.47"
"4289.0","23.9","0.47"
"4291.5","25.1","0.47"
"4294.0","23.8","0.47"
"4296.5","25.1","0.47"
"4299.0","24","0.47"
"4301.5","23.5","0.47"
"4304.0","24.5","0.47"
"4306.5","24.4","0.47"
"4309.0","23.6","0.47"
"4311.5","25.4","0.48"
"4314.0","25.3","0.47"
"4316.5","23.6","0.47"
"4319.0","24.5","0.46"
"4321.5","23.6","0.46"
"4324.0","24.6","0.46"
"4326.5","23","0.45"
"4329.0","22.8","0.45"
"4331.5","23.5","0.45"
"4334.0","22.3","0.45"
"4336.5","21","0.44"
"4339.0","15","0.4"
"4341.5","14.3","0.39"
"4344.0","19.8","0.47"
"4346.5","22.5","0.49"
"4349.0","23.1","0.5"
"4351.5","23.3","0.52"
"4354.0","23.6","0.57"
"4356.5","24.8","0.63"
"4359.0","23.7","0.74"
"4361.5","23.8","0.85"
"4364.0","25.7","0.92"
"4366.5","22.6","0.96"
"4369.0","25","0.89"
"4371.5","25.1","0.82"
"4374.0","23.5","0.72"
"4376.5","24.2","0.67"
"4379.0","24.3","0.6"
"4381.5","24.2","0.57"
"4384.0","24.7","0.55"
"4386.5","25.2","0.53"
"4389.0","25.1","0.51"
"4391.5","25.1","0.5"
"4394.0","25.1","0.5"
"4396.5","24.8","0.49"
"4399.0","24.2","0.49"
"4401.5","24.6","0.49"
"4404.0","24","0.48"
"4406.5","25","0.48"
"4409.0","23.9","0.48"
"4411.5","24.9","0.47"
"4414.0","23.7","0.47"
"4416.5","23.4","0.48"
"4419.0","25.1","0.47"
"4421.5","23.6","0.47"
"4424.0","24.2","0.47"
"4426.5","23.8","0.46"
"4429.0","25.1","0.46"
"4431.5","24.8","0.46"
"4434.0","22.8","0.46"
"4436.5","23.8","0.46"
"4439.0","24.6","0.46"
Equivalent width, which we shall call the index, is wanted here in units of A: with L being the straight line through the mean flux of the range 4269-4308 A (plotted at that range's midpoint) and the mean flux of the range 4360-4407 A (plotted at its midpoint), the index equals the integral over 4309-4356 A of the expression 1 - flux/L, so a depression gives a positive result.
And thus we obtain 4.0 A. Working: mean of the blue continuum 24.4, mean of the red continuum 24.5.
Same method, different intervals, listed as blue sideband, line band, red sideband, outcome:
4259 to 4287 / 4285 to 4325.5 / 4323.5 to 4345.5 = -3.5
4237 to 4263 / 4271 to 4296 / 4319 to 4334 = -0.1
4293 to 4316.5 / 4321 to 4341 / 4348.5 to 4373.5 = 2.2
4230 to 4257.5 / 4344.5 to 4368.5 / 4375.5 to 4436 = 1.0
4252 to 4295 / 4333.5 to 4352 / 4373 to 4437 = 3.4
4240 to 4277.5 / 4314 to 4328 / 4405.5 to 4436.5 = 0.3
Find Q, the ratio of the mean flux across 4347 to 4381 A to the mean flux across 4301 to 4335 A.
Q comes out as 1.0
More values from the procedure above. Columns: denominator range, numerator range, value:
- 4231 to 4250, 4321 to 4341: 0.86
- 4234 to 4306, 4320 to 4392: 0.94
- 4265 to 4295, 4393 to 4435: 0.99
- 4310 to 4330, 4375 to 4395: 1.03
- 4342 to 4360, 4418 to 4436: 1.07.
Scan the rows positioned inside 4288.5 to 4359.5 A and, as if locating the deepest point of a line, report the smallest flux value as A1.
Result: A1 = 14.3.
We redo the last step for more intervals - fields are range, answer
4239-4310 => 23.5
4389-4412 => 23.9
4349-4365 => 23.1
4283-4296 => 23.8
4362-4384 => 22.6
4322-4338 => 21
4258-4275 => 23.6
